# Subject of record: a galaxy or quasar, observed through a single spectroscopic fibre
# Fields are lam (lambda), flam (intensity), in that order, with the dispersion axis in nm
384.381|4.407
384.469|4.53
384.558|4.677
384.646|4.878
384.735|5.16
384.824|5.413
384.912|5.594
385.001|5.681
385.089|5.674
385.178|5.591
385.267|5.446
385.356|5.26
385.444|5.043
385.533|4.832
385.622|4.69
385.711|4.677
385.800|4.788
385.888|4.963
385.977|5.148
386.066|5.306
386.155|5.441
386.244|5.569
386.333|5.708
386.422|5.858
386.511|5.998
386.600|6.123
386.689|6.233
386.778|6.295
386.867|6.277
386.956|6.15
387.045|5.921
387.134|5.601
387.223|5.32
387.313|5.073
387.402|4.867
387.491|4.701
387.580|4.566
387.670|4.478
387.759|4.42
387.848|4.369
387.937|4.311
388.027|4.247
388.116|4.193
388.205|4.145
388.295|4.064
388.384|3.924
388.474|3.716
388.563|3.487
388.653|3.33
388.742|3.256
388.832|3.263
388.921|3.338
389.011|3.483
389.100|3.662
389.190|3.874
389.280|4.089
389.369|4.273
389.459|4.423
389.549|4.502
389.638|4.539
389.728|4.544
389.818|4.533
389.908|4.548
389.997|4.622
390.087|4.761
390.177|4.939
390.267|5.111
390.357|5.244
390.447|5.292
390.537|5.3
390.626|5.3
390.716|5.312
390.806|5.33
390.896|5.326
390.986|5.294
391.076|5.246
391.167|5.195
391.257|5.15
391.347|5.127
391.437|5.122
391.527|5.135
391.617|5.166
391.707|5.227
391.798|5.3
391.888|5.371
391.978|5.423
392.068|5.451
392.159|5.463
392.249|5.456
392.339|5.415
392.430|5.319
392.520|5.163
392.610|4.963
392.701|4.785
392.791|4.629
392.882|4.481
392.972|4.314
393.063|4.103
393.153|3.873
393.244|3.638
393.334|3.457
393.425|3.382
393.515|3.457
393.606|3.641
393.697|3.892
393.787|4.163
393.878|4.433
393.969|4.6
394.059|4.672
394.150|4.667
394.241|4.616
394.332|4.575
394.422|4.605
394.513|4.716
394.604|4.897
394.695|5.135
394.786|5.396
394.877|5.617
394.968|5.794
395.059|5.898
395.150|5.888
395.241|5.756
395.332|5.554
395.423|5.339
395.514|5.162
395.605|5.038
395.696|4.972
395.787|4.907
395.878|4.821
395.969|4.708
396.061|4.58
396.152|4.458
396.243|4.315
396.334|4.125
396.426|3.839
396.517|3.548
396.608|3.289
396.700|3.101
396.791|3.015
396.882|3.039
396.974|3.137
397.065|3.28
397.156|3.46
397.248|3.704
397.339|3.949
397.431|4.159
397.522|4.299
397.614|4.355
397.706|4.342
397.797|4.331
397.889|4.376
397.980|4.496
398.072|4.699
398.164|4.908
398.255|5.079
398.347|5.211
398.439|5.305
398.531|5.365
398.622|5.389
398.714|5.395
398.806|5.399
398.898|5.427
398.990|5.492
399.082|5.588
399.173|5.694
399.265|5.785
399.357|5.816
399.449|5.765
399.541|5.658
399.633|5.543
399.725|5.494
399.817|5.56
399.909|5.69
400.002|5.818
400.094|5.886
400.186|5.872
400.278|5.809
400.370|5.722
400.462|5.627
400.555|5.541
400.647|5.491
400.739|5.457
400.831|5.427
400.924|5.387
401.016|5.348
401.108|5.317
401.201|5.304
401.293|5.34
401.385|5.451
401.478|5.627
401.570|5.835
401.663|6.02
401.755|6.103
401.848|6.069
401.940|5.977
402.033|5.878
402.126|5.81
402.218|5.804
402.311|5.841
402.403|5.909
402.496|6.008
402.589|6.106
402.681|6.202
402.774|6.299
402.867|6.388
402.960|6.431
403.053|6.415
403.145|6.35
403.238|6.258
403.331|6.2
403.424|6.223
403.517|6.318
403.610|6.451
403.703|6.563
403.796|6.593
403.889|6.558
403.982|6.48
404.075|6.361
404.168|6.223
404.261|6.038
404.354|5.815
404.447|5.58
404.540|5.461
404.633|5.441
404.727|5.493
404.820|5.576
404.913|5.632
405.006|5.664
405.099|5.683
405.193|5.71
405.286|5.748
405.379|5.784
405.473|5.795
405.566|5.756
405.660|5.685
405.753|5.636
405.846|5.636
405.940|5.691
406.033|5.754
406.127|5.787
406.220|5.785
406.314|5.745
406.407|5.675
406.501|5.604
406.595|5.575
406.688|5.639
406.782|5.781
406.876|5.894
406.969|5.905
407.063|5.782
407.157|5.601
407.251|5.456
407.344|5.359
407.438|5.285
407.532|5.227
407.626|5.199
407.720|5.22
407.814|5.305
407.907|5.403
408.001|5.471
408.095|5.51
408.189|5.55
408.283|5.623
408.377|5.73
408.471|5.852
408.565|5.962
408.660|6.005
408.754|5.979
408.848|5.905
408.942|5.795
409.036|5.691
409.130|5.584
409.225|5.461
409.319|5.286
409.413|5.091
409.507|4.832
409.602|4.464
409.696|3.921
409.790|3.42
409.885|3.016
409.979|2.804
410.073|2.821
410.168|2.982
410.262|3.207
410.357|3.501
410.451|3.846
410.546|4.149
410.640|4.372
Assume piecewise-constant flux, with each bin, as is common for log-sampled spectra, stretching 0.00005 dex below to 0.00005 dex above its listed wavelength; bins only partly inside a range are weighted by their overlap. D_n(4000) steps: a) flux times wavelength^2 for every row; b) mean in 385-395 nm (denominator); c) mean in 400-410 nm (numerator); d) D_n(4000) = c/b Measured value 1.3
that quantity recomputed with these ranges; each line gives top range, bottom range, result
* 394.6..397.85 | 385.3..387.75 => 0.88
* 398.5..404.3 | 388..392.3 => 1.33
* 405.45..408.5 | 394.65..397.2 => 1.30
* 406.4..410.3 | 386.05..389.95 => 1.22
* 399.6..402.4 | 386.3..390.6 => 1.29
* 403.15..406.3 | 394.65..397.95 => 1.38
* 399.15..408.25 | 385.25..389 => 1.30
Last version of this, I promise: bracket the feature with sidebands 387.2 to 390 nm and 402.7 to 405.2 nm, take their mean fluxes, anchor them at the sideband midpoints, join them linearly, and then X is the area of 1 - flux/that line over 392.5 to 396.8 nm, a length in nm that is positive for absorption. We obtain 0.33 nm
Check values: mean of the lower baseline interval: 4.18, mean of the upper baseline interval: 6.09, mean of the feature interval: 4.55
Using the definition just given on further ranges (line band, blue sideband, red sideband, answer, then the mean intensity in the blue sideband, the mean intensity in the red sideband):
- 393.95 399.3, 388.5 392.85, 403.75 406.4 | 0.519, 4.77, 5.82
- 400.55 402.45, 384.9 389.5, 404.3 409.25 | -0.087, 4.81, 5.64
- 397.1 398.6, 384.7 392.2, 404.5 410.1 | 0.190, 4.93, 5.39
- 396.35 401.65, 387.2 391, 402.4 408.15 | 0.355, 4.44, 5.84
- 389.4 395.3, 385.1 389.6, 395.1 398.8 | -0.324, 4.77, 4.48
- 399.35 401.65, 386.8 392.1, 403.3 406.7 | -0.022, 4.72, 5.88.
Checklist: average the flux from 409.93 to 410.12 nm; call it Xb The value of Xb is 2.83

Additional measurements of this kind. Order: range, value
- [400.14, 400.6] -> 5.71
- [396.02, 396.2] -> 4.53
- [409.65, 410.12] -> 3.2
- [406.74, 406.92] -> 5.83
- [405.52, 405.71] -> 5.71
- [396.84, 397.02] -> 3.09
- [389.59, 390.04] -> 4.56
